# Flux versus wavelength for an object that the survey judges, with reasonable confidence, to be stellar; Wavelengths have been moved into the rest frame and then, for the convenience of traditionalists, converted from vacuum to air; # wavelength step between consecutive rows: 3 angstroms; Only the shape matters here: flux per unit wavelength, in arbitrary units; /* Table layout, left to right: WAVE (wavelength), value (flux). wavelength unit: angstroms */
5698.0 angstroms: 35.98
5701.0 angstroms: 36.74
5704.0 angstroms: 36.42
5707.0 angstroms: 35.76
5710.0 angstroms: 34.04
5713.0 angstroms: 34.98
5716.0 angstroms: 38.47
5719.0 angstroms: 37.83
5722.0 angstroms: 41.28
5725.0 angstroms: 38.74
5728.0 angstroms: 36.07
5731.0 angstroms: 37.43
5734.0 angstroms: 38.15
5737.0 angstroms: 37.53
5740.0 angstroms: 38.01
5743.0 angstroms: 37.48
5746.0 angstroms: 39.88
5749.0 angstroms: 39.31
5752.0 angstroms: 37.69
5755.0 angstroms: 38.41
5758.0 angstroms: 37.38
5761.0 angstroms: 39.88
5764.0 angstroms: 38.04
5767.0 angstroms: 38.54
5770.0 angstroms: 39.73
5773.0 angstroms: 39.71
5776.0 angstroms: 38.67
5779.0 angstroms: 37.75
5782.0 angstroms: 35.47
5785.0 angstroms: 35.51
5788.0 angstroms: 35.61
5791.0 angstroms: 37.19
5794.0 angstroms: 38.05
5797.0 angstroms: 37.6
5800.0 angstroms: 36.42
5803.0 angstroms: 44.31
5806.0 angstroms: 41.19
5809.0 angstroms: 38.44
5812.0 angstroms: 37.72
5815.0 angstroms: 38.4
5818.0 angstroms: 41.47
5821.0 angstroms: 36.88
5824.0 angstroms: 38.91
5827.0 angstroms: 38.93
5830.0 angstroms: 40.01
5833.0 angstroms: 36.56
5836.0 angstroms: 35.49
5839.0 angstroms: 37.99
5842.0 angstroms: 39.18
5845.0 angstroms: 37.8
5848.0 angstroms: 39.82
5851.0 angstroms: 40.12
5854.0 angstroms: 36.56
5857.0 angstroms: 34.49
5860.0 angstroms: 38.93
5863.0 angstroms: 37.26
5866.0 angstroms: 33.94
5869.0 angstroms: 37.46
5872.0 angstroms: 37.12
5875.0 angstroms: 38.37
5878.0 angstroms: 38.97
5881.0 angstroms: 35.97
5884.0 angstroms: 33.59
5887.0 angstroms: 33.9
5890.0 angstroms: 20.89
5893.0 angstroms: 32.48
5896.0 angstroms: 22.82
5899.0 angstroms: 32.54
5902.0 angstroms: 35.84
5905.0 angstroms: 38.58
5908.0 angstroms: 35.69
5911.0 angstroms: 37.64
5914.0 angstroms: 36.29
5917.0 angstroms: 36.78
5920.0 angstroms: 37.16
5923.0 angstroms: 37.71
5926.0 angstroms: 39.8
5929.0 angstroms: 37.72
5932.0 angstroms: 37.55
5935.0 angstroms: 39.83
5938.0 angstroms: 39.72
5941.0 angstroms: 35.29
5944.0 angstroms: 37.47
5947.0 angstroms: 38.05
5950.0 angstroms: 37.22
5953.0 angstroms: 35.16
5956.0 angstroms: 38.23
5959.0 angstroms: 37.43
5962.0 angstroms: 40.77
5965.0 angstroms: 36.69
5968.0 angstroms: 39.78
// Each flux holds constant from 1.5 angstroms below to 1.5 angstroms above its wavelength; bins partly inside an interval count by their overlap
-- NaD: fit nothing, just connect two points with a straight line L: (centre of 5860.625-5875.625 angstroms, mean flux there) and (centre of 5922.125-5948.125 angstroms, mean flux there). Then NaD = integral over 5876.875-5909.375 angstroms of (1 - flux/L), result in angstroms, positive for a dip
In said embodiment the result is 4.0 angstroms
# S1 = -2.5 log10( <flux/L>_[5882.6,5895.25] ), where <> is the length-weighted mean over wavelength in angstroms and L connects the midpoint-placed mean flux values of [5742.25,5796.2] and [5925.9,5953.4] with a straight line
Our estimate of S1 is 0.262 mag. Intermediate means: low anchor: 38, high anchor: 37.8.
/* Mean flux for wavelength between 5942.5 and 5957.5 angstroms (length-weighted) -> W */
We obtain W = 37.2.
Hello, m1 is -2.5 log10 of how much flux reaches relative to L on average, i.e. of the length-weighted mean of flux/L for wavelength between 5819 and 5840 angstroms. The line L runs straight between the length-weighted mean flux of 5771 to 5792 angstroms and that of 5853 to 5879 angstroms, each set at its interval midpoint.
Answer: -0.02 mag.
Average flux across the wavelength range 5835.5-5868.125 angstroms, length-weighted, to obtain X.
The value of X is 37.5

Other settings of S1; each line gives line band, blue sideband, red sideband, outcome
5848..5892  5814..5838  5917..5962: 0.07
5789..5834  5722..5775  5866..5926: -0.05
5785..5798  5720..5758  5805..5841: 0.04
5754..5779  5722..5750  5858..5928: -0.03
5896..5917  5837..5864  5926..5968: 0.08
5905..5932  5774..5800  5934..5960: 0.00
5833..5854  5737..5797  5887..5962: -0.03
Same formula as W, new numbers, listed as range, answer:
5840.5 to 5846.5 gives 38.5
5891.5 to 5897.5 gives 27.7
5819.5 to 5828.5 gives 38.2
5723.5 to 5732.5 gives 37.4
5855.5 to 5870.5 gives 36.4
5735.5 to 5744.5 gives 37.7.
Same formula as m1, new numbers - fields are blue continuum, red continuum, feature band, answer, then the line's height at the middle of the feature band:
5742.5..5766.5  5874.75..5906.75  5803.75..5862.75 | -0.092 mag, 35.3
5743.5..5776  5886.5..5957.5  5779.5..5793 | 0.062 mag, 38.3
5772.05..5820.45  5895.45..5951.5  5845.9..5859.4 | -0.006 mag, 37.6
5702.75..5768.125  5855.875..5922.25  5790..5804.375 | -0.061 mag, 36.6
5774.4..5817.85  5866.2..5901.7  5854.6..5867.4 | -0.052 mag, 34.5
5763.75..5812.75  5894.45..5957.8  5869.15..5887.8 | 0.019 mag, 37.1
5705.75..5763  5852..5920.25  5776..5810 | -0.038 mag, 36.7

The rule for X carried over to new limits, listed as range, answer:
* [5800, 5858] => 38.6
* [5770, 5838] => 38.2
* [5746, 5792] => 38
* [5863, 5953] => 35.8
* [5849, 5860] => 37.4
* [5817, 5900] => 36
